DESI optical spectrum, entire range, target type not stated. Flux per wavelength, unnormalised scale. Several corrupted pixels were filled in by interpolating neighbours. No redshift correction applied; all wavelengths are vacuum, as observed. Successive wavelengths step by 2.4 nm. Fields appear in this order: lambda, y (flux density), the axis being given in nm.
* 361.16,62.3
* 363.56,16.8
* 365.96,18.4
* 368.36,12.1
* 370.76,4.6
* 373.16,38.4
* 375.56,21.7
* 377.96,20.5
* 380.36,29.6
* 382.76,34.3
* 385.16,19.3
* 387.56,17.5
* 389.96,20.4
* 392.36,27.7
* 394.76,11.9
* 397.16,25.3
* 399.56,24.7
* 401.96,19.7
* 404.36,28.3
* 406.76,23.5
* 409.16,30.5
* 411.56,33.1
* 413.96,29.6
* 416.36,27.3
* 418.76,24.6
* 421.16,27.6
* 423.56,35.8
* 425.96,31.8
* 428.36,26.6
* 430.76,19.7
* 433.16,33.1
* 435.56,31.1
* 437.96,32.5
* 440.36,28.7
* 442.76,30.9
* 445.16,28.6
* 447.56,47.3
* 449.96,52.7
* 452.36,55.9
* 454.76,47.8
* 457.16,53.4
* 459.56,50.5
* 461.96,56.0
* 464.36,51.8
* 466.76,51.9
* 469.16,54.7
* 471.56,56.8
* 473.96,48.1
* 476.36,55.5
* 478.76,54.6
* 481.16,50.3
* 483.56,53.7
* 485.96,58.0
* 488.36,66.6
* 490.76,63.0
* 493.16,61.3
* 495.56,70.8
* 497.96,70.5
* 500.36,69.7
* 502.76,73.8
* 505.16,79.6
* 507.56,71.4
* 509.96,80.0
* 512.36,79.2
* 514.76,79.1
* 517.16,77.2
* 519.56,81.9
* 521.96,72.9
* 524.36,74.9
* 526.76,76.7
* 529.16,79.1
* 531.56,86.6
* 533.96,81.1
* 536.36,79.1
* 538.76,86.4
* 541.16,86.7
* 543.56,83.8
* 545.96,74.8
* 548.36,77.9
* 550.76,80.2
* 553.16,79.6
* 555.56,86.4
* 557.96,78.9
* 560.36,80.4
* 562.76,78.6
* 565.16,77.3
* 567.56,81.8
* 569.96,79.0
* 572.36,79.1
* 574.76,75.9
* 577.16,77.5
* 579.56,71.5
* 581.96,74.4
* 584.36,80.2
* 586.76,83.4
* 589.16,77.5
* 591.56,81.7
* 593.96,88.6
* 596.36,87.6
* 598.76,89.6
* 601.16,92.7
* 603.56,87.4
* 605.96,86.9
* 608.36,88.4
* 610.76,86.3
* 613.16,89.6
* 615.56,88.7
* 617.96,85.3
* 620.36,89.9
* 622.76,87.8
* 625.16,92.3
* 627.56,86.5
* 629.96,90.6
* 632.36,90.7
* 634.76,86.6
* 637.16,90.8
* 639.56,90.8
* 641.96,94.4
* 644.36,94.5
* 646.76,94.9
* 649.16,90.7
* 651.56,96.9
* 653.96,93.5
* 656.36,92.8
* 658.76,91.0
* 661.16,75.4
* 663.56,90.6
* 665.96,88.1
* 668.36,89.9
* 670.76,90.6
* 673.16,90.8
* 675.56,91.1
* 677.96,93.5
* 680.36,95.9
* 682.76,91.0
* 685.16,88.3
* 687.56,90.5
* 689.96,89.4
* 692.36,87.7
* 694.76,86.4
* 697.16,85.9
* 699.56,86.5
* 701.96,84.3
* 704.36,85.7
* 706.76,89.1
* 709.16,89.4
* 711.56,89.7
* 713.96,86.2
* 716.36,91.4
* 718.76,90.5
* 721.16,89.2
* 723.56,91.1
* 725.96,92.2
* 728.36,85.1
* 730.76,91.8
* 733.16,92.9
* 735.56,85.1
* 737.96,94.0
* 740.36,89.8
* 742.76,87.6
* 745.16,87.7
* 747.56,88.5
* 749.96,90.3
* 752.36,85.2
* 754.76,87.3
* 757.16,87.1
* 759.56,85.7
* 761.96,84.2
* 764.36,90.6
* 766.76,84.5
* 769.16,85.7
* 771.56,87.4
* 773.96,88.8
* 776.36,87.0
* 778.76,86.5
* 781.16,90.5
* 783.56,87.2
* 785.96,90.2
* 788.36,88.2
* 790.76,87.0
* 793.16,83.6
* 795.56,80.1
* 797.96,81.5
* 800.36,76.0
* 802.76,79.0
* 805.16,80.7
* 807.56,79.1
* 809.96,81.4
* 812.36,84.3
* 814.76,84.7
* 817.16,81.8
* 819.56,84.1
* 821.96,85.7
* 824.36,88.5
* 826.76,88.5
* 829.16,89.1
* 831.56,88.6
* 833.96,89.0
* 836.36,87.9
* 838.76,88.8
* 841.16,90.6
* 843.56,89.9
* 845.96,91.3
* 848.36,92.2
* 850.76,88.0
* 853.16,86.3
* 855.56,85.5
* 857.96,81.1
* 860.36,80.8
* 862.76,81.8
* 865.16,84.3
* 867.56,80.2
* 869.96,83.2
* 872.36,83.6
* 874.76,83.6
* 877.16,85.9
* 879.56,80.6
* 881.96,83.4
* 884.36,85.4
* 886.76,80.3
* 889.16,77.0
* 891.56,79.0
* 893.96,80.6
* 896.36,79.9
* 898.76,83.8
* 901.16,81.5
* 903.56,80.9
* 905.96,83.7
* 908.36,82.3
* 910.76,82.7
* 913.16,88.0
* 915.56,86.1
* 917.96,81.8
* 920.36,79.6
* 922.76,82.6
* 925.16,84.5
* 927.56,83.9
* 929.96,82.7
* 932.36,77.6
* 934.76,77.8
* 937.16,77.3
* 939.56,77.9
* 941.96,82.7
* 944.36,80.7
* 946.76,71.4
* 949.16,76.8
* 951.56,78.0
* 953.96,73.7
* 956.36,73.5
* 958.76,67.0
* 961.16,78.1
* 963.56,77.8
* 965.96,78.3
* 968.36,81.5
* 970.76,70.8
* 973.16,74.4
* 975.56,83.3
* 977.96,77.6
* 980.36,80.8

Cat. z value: 0.121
